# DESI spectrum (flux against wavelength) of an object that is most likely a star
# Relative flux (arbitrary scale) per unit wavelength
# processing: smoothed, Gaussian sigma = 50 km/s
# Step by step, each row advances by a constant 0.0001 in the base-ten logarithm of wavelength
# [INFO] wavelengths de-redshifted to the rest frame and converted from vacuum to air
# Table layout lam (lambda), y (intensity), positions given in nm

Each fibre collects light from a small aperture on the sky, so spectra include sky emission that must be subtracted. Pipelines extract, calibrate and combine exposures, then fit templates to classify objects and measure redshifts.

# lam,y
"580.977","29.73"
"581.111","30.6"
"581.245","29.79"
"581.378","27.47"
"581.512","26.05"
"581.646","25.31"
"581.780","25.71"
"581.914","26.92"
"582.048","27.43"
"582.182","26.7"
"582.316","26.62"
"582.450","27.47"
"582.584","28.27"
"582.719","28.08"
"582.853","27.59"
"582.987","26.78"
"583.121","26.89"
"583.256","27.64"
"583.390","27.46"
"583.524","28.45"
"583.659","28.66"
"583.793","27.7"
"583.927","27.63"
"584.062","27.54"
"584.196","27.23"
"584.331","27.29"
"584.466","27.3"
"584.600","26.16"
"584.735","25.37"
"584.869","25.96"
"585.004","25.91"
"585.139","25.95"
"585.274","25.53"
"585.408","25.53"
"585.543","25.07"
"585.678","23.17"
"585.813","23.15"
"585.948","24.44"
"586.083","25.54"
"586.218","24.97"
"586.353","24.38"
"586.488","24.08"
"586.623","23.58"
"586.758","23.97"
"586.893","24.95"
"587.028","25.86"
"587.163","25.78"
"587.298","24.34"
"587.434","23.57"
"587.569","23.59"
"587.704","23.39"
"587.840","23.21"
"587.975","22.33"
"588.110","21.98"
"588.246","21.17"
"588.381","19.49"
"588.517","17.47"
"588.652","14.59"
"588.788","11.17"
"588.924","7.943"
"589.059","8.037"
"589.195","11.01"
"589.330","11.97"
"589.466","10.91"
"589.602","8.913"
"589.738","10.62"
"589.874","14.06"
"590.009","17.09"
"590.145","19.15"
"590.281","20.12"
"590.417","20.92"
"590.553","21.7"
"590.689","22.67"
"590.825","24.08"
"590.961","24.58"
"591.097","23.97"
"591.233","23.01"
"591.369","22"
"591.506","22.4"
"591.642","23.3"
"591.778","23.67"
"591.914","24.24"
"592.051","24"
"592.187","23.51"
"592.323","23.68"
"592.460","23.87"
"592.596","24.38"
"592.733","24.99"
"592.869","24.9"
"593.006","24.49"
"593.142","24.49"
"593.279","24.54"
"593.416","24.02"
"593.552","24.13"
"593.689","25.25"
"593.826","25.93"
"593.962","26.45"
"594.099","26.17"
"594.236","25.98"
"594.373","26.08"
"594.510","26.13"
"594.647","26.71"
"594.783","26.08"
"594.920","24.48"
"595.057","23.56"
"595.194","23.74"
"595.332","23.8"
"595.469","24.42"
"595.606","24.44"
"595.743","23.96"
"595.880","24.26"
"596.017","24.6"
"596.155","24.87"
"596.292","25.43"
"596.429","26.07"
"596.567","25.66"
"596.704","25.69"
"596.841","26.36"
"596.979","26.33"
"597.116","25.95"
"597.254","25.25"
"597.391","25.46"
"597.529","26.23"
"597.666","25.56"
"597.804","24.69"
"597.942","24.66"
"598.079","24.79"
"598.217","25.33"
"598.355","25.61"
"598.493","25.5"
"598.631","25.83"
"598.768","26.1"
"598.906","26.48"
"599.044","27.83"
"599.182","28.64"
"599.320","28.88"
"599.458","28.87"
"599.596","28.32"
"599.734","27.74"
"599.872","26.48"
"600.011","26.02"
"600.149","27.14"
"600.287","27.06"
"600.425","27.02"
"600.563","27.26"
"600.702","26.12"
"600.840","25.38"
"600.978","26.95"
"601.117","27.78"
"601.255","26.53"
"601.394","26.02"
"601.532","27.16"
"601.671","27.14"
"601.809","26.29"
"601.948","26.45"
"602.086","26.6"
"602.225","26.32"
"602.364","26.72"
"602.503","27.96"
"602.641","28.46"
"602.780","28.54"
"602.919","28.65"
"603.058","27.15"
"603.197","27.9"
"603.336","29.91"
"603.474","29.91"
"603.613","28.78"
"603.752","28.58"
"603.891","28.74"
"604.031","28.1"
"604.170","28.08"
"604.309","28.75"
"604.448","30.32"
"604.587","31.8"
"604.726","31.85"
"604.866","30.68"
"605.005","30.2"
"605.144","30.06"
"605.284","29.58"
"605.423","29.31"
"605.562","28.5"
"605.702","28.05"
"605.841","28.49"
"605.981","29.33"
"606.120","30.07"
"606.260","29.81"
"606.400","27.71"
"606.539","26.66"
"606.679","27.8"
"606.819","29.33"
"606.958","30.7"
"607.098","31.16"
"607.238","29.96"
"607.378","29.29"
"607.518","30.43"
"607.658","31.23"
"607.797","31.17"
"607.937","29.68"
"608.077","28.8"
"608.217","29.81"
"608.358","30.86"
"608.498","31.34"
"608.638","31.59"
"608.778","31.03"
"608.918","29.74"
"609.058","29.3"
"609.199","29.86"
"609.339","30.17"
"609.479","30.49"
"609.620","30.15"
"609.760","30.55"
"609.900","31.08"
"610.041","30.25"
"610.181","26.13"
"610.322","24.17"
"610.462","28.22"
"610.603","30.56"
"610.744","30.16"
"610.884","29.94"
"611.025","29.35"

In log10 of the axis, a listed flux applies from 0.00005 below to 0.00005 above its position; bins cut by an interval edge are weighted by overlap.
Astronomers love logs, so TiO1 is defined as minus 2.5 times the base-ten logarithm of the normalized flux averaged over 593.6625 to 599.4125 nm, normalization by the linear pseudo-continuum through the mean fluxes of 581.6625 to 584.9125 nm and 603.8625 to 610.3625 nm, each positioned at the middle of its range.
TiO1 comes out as 0.12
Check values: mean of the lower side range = 27.2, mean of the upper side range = 29.6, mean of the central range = 25.6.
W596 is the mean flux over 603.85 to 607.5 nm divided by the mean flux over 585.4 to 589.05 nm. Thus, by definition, 1.34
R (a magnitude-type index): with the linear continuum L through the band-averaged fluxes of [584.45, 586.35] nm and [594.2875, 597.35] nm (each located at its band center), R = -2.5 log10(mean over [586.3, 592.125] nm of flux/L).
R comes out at 0.25 mag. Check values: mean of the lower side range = 25.2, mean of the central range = 20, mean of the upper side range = 25.2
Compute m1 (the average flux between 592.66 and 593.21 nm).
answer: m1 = 24.7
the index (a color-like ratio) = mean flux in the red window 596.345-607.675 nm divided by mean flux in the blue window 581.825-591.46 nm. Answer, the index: 1.22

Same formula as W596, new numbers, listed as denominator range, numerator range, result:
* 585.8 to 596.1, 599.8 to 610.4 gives 1.30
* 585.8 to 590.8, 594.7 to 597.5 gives 1.28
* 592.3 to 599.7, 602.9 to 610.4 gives 1.16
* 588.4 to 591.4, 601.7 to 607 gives 1.73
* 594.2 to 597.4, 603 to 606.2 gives 1.16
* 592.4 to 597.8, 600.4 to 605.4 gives 1.12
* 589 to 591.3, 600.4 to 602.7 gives 1.55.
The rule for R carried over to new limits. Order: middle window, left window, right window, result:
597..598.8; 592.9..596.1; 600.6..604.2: 0.02 mag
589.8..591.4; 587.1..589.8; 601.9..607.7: -0.13 mag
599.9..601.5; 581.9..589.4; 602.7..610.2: 0.05 mag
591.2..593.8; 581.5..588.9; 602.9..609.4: 0.11 mag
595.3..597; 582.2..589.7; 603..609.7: 0.06 mag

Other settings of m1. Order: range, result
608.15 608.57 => 30.6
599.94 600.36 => 26.7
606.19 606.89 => 28.3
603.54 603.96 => 28.7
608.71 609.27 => 30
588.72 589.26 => 9.53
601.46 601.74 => 27.2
